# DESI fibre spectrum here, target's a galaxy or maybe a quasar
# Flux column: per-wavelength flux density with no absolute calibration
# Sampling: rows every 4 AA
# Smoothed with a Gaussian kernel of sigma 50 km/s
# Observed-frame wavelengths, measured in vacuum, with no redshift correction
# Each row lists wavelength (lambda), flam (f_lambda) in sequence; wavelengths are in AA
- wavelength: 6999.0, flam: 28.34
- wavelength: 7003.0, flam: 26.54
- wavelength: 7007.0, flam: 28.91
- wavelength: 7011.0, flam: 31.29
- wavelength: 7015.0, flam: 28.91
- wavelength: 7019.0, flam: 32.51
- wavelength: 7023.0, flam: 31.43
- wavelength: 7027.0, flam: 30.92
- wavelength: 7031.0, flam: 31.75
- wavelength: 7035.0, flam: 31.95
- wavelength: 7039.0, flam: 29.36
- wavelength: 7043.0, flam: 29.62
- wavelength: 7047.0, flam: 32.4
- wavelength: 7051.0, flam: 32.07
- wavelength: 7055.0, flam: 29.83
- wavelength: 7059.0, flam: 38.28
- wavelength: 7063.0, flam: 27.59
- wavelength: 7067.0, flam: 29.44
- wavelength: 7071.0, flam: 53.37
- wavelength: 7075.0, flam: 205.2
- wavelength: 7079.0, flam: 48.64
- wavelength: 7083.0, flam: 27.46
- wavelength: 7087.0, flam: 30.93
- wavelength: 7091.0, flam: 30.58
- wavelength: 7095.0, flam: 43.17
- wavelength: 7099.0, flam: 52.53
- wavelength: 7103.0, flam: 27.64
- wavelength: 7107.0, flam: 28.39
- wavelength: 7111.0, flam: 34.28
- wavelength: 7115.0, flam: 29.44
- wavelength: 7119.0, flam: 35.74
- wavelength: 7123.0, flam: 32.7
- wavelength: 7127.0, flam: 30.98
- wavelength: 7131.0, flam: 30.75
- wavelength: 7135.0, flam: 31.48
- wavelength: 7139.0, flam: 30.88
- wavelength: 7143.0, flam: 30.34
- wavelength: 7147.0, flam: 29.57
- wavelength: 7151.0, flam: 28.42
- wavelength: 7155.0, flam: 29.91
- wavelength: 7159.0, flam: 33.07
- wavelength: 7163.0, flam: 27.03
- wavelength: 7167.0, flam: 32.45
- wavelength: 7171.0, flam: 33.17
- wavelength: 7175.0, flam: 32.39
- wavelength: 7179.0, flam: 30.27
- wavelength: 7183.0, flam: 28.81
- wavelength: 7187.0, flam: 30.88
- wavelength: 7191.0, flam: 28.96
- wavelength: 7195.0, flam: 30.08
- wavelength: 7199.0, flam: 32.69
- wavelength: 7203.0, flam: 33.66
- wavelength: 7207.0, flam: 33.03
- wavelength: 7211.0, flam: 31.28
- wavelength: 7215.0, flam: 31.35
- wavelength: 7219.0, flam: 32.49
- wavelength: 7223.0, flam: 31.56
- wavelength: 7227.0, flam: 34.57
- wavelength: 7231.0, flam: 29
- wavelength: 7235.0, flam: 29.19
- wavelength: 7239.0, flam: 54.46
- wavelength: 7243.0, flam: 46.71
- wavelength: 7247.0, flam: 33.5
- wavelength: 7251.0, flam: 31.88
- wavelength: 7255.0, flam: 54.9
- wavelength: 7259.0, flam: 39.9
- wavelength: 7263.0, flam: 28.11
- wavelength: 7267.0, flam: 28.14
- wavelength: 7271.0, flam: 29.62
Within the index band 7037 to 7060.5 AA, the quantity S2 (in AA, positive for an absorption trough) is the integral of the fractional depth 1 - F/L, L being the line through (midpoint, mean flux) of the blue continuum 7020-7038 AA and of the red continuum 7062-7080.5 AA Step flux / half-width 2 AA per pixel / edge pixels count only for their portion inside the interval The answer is 9.06 AA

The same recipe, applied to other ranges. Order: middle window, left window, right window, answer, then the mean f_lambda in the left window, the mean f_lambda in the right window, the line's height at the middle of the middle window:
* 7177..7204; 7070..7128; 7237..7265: 8.11 AA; 47.6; 41.4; 43.8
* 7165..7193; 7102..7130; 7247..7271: 1.95 AA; 31.4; 35.7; 33.3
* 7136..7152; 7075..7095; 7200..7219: 4.81 AA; 52.4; 32.4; 42.9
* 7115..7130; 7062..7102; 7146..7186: 3.71 AA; 54.9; 30.5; 43.2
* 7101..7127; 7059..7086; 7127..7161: 7.19 AA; 62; 30.6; 43.8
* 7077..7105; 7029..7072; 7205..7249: -3.32 AA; 32.8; 35.2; 33.3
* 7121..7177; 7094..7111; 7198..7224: 6.61 AA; 37.2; 32.3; 35.1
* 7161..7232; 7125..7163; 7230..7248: 7.96 AA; 30.4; 39.4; 35.4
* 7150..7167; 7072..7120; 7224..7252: 5.46 AA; 49.9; 37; 44.2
